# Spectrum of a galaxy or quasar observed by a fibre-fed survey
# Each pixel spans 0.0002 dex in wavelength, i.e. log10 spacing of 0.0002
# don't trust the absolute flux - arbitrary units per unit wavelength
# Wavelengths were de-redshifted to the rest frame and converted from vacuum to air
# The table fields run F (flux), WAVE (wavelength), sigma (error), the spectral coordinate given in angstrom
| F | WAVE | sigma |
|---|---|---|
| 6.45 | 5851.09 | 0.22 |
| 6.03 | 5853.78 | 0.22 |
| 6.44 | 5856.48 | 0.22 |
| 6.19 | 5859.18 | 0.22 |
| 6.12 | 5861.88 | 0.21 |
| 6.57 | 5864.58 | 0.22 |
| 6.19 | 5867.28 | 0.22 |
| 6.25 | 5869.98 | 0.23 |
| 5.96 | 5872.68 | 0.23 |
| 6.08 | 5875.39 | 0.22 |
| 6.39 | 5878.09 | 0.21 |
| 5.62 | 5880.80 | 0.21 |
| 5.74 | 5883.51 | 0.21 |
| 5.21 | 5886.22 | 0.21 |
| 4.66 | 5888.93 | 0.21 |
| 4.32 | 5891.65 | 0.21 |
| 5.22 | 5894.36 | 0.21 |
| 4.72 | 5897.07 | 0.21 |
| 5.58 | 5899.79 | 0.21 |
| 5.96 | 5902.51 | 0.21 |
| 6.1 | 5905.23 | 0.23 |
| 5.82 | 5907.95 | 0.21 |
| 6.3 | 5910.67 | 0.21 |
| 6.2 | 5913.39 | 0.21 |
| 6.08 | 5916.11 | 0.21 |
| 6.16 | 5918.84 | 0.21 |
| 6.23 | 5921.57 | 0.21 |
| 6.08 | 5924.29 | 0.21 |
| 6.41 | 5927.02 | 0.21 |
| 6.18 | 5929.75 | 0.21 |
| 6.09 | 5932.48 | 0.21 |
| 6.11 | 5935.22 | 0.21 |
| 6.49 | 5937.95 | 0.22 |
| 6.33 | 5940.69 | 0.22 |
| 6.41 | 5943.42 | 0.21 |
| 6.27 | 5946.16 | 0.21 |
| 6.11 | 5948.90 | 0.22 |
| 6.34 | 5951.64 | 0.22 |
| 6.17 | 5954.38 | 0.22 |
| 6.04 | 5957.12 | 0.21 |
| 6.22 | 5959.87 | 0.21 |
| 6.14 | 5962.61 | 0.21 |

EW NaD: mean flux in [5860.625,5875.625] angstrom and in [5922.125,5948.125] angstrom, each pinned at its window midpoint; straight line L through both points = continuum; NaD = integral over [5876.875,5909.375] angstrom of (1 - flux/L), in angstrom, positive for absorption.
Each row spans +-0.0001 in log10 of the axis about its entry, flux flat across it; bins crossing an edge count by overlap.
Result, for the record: 4.1 angstrom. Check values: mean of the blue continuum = 6.21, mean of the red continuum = 6.26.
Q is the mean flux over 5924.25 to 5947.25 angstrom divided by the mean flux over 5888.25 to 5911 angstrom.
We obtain 1.16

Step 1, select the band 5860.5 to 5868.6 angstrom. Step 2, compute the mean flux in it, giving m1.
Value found 6.29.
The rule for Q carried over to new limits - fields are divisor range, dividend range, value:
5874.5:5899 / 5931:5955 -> 1.18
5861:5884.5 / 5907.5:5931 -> 1.01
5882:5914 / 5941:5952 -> 1.15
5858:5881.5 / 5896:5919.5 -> 0.95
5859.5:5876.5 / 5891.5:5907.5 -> 0.87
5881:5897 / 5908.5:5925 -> 1.22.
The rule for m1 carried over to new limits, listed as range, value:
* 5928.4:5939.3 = 6.22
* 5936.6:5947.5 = 6.37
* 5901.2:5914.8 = 6.08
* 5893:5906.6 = 5.52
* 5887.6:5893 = 4.48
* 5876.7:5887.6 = 5.74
